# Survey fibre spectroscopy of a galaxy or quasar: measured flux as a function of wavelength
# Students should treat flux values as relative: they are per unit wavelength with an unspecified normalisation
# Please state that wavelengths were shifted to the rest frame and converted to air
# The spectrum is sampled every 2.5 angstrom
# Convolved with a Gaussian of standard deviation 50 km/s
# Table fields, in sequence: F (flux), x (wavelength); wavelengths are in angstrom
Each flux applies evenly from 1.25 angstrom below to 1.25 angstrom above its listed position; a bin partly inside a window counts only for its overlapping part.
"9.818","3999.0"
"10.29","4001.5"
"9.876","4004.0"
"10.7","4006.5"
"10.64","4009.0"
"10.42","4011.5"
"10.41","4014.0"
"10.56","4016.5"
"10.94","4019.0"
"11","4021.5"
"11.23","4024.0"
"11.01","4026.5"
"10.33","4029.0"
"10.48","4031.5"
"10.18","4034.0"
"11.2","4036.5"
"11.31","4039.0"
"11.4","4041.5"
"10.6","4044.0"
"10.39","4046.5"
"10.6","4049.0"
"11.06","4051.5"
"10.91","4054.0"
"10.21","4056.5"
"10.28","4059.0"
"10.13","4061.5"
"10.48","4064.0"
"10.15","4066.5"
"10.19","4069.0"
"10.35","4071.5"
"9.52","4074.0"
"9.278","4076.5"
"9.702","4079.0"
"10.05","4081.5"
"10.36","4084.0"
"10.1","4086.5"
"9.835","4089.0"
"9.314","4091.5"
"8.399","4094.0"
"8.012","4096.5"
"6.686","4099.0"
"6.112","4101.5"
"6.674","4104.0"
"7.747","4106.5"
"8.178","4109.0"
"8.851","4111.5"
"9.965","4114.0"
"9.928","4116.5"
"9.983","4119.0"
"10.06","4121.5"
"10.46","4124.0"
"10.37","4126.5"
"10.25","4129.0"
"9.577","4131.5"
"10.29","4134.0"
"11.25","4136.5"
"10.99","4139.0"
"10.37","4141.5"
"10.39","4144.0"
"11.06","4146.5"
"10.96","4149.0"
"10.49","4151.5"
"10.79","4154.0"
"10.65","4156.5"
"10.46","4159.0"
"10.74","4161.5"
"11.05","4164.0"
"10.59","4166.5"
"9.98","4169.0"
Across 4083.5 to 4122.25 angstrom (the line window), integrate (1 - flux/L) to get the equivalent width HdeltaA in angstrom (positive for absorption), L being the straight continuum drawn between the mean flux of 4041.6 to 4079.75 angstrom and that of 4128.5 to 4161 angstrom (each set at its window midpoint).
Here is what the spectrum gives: 6.4 angstrom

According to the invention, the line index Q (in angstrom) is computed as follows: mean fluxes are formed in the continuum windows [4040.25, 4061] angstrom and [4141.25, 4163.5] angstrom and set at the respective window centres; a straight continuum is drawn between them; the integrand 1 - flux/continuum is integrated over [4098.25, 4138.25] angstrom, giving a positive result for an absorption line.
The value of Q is 5.5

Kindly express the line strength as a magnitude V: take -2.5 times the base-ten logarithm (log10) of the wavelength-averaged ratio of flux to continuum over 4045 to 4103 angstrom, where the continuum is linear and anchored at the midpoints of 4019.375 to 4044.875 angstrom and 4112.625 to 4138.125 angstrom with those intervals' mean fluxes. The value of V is 0.101 mag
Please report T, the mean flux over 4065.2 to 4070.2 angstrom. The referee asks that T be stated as 10.2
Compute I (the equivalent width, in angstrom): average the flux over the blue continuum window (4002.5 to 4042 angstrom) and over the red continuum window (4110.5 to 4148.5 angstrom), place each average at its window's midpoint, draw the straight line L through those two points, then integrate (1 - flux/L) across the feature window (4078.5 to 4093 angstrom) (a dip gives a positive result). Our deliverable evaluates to 0.8 angstrom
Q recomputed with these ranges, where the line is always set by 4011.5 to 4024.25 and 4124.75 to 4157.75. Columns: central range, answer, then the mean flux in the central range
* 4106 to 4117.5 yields 1.8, 8.99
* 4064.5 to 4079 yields 1.0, 9.91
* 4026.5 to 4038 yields 0.1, 10.6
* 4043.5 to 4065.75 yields 0.4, 10.5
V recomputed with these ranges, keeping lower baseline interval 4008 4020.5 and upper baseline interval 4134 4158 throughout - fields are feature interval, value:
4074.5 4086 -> 0.088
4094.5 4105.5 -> 0.461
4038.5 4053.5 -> -0.024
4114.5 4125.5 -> 0.064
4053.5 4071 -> 0.035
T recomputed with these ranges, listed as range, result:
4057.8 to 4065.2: 10.3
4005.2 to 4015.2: 10.5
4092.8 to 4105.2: 7.17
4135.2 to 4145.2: 10.7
